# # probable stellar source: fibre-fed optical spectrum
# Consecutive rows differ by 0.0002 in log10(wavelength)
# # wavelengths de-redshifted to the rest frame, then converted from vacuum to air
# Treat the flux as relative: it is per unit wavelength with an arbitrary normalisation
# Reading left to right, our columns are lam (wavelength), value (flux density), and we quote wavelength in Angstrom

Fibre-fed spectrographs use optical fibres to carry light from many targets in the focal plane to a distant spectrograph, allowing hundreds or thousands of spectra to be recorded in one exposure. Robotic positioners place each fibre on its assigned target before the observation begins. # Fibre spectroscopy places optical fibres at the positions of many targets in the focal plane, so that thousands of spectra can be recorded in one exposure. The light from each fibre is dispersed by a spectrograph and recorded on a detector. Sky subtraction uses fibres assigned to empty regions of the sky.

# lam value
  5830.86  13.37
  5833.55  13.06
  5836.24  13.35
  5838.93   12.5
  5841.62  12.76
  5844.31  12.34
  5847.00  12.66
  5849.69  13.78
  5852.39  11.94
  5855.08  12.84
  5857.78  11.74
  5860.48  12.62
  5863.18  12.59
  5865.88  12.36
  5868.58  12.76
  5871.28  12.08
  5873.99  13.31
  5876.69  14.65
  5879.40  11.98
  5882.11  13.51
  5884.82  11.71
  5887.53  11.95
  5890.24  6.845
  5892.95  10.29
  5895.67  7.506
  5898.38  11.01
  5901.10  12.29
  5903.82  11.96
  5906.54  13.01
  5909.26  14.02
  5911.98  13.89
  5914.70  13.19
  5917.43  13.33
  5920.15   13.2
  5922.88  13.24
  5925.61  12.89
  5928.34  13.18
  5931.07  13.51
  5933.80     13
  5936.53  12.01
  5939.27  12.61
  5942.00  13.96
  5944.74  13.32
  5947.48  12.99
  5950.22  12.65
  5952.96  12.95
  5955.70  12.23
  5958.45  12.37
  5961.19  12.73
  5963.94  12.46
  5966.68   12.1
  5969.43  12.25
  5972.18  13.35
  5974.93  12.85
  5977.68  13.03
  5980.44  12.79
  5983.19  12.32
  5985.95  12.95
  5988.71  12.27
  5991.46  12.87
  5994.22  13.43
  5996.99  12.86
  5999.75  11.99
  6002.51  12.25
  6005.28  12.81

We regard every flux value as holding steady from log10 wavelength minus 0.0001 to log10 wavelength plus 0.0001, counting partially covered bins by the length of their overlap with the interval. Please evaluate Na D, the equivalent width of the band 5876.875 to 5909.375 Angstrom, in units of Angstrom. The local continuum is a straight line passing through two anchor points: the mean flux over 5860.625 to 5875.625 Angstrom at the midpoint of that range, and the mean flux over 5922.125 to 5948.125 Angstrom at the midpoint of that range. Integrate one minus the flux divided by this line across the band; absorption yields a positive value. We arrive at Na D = 3.7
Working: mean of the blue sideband 12.7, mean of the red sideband 13.1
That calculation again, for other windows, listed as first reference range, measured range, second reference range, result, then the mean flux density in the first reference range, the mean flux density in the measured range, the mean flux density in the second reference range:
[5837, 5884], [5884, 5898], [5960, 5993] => 3.3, 12.7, 9.68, 12.7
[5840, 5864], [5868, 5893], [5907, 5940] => 1.7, 12.6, 12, 13.2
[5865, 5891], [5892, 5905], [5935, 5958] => 1.9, 12.2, 10.6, 12.8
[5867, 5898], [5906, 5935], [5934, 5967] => -2.7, 11.5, 13.3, 12.7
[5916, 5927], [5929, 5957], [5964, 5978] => 0.0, 13.2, 12.9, 12.7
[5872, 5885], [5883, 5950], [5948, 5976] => 2.9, 13.1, 12.3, 12.6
